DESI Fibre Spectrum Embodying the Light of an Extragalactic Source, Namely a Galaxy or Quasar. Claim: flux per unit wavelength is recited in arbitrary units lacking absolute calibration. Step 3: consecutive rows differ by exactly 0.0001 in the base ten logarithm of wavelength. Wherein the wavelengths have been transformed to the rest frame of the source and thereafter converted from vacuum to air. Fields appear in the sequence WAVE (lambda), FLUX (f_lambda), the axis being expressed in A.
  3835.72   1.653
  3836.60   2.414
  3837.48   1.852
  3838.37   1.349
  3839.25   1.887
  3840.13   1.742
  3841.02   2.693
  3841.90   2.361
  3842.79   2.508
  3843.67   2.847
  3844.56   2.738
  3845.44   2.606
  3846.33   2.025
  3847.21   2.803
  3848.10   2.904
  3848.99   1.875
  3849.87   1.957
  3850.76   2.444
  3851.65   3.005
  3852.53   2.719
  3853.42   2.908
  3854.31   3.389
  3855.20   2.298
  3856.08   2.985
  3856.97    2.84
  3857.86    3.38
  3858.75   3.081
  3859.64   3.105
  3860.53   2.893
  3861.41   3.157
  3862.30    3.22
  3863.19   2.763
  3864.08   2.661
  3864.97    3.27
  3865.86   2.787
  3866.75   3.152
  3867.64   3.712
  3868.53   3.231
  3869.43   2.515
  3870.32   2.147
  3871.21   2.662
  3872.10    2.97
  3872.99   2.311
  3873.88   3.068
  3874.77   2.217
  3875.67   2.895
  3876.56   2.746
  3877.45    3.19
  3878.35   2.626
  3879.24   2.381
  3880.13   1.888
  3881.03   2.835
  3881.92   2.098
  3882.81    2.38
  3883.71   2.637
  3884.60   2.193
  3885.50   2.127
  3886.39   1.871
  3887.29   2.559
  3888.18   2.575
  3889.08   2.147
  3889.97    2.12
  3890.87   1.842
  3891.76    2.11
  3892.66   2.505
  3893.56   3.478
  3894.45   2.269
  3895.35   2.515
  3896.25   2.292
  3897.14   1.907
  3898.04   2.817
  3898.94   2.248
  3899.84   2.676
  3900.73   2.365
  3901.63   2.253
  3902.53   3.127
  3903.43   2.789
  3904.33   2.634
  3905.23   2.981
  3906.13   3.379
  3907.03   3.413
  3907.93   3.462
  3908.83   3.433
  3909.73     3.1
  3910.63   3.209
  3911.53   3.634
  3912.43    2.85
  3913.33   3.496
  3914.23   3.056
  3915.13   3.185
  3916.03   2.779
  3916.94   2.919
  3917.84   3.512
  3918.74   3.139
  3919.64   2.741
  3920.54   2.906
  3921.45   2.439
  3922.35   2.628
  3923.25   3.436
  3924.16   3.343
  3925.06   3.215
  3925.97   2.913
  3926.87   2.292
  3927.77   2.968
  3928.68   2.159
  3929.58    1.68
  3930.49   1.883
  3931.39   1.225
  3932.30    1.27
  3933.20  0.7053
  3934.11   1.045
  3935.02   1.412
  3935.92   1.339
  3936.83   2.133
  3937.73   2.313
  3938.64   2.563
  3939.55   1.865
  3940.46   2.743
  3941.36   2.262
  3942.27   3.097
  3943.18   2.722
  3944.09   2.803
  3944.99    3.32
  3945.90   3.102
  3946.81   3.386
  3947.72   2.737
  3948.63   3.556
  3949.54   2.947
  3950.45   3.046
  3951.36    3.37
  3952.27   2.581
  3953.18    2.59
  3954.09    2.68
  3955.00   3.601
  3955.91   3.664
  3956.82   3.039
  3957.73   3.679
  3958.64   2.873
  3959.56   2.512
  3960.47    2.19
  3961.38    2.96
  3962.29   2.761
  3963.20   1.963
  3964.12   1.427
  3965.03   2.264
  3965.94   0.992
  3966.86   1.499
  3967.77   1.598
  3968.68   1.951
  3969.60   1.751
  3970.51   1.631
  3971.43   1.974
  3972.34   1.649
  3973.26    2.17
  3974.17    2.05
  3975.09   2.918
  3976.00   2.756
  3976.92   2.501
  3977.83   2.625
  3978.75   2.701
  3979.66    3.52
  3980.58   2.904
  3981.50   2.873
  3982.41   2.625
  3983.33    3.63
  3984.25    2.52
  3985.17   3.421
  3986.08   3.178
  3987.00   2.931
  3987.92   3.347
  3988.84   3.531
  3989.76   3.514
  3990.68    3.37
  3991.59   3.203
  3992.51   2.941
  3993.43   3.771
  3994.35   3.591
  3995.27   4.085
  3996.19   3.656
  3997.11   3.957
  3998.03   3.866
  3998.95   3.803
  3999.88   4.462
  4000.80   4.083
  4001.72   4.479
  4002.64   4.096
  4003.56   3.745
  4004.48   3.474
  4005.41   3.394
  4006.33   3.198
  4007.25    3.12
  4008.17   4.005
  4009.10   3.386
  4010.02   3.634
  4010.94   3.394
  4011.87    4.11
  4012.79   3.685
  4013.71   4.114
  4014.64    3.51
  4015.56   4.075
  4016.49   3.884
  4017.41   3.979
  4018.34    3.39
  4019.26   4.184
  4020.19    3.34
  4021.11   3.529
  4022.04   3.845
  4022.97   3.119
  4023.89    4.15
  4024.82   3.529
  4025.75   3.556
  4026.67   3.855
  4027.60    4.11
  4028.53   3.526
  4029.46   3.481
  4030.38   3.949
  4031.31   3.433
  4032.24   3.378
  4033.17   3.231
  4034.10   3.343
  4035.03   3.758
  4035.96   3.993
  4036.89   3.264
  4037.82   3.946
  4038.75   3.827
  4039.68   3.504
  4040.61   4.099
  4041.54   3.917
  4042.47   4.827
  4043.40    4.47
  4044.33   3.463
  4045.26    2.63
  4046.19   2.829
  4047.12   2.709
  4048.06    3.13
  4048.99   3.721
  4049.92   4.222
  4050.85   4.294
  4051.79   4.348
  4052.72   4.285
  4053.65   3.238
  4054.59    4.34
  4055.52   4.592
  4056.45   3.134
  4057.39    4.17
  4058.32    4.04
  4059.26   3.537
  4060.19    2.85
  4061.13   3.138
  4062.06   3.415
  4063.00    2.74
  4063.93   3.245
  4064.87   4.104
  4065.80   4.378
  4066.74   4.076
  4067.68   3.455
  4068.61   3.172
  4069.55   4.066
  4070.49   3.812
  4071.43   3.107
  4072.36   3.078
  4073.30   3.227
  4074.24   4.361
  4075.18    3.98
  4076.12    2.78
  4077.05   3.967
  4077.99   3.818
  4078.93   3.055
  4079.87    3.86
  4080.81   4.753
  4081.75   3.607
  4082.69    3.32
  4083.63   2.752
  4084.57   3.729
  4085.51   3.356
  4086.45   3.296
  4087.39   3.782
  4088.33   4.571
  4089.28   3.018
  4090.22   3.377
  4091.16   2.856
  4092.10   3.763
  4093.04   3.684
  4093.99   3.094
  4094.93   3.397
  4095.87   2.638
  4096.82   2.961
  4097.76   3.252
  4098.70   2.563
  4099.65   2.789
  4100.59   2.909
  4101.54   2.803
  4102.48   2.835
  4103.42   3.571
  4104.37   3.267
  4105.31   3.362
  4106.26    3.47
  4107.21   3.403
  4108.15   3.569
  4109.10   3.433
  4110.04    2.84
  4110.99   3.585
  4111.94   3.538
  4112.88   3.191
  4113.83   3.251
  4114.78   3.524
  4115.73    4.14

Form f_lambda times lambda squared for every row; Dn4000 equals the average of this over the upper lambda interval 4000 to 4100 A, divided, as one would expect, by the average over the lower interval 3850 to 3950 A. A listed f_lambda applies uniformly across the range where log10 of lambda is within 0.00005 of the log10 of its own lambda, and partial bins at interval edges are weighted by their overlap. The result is 1.46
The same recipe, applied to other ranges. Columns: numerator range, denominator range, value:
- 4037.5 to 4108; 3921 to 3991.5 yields 1.46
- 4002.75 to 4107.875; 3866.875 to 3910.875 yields 1.47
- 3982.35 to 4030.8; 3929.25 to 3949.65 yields 1.66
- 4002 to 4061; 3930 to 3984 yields 1.57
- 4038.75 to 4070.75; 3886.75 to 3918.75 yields 1.43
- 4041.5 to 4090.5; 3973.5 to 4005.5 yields 1.13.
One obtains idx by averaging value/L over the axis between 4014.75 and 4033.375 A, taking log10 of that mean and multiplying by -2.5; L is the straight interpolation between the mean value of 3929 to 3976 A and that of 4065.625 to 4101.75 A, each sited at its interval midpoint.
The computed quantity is -0.24 mag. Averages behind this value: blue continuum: 2.35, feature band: 3.68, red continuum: 3.44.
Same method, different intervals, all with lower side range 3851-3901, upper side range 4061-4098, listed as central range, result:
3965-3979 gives 0.44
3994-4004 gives -0.25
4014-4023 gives -0.15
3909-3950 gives 0.10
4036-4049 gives -0.08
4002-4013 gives -0.13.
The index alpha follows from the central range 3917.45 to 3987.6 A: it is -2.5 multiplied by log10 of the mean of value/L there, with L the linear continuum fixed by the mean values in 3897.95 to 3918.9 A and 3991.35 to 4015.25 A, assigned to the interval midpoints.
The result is 0.30 mag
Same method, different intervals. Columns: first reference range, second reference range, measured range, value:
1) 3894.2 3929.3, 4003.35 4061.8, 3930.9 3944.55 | 0.48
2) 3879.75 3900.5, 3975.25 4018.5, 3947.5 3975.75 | 0.24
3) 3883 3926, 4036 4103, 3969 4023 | -0.04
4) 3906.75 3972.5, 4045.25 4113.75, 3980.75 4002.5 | -0.20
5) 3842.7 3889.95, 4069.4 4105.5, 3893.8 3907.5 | 0.05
